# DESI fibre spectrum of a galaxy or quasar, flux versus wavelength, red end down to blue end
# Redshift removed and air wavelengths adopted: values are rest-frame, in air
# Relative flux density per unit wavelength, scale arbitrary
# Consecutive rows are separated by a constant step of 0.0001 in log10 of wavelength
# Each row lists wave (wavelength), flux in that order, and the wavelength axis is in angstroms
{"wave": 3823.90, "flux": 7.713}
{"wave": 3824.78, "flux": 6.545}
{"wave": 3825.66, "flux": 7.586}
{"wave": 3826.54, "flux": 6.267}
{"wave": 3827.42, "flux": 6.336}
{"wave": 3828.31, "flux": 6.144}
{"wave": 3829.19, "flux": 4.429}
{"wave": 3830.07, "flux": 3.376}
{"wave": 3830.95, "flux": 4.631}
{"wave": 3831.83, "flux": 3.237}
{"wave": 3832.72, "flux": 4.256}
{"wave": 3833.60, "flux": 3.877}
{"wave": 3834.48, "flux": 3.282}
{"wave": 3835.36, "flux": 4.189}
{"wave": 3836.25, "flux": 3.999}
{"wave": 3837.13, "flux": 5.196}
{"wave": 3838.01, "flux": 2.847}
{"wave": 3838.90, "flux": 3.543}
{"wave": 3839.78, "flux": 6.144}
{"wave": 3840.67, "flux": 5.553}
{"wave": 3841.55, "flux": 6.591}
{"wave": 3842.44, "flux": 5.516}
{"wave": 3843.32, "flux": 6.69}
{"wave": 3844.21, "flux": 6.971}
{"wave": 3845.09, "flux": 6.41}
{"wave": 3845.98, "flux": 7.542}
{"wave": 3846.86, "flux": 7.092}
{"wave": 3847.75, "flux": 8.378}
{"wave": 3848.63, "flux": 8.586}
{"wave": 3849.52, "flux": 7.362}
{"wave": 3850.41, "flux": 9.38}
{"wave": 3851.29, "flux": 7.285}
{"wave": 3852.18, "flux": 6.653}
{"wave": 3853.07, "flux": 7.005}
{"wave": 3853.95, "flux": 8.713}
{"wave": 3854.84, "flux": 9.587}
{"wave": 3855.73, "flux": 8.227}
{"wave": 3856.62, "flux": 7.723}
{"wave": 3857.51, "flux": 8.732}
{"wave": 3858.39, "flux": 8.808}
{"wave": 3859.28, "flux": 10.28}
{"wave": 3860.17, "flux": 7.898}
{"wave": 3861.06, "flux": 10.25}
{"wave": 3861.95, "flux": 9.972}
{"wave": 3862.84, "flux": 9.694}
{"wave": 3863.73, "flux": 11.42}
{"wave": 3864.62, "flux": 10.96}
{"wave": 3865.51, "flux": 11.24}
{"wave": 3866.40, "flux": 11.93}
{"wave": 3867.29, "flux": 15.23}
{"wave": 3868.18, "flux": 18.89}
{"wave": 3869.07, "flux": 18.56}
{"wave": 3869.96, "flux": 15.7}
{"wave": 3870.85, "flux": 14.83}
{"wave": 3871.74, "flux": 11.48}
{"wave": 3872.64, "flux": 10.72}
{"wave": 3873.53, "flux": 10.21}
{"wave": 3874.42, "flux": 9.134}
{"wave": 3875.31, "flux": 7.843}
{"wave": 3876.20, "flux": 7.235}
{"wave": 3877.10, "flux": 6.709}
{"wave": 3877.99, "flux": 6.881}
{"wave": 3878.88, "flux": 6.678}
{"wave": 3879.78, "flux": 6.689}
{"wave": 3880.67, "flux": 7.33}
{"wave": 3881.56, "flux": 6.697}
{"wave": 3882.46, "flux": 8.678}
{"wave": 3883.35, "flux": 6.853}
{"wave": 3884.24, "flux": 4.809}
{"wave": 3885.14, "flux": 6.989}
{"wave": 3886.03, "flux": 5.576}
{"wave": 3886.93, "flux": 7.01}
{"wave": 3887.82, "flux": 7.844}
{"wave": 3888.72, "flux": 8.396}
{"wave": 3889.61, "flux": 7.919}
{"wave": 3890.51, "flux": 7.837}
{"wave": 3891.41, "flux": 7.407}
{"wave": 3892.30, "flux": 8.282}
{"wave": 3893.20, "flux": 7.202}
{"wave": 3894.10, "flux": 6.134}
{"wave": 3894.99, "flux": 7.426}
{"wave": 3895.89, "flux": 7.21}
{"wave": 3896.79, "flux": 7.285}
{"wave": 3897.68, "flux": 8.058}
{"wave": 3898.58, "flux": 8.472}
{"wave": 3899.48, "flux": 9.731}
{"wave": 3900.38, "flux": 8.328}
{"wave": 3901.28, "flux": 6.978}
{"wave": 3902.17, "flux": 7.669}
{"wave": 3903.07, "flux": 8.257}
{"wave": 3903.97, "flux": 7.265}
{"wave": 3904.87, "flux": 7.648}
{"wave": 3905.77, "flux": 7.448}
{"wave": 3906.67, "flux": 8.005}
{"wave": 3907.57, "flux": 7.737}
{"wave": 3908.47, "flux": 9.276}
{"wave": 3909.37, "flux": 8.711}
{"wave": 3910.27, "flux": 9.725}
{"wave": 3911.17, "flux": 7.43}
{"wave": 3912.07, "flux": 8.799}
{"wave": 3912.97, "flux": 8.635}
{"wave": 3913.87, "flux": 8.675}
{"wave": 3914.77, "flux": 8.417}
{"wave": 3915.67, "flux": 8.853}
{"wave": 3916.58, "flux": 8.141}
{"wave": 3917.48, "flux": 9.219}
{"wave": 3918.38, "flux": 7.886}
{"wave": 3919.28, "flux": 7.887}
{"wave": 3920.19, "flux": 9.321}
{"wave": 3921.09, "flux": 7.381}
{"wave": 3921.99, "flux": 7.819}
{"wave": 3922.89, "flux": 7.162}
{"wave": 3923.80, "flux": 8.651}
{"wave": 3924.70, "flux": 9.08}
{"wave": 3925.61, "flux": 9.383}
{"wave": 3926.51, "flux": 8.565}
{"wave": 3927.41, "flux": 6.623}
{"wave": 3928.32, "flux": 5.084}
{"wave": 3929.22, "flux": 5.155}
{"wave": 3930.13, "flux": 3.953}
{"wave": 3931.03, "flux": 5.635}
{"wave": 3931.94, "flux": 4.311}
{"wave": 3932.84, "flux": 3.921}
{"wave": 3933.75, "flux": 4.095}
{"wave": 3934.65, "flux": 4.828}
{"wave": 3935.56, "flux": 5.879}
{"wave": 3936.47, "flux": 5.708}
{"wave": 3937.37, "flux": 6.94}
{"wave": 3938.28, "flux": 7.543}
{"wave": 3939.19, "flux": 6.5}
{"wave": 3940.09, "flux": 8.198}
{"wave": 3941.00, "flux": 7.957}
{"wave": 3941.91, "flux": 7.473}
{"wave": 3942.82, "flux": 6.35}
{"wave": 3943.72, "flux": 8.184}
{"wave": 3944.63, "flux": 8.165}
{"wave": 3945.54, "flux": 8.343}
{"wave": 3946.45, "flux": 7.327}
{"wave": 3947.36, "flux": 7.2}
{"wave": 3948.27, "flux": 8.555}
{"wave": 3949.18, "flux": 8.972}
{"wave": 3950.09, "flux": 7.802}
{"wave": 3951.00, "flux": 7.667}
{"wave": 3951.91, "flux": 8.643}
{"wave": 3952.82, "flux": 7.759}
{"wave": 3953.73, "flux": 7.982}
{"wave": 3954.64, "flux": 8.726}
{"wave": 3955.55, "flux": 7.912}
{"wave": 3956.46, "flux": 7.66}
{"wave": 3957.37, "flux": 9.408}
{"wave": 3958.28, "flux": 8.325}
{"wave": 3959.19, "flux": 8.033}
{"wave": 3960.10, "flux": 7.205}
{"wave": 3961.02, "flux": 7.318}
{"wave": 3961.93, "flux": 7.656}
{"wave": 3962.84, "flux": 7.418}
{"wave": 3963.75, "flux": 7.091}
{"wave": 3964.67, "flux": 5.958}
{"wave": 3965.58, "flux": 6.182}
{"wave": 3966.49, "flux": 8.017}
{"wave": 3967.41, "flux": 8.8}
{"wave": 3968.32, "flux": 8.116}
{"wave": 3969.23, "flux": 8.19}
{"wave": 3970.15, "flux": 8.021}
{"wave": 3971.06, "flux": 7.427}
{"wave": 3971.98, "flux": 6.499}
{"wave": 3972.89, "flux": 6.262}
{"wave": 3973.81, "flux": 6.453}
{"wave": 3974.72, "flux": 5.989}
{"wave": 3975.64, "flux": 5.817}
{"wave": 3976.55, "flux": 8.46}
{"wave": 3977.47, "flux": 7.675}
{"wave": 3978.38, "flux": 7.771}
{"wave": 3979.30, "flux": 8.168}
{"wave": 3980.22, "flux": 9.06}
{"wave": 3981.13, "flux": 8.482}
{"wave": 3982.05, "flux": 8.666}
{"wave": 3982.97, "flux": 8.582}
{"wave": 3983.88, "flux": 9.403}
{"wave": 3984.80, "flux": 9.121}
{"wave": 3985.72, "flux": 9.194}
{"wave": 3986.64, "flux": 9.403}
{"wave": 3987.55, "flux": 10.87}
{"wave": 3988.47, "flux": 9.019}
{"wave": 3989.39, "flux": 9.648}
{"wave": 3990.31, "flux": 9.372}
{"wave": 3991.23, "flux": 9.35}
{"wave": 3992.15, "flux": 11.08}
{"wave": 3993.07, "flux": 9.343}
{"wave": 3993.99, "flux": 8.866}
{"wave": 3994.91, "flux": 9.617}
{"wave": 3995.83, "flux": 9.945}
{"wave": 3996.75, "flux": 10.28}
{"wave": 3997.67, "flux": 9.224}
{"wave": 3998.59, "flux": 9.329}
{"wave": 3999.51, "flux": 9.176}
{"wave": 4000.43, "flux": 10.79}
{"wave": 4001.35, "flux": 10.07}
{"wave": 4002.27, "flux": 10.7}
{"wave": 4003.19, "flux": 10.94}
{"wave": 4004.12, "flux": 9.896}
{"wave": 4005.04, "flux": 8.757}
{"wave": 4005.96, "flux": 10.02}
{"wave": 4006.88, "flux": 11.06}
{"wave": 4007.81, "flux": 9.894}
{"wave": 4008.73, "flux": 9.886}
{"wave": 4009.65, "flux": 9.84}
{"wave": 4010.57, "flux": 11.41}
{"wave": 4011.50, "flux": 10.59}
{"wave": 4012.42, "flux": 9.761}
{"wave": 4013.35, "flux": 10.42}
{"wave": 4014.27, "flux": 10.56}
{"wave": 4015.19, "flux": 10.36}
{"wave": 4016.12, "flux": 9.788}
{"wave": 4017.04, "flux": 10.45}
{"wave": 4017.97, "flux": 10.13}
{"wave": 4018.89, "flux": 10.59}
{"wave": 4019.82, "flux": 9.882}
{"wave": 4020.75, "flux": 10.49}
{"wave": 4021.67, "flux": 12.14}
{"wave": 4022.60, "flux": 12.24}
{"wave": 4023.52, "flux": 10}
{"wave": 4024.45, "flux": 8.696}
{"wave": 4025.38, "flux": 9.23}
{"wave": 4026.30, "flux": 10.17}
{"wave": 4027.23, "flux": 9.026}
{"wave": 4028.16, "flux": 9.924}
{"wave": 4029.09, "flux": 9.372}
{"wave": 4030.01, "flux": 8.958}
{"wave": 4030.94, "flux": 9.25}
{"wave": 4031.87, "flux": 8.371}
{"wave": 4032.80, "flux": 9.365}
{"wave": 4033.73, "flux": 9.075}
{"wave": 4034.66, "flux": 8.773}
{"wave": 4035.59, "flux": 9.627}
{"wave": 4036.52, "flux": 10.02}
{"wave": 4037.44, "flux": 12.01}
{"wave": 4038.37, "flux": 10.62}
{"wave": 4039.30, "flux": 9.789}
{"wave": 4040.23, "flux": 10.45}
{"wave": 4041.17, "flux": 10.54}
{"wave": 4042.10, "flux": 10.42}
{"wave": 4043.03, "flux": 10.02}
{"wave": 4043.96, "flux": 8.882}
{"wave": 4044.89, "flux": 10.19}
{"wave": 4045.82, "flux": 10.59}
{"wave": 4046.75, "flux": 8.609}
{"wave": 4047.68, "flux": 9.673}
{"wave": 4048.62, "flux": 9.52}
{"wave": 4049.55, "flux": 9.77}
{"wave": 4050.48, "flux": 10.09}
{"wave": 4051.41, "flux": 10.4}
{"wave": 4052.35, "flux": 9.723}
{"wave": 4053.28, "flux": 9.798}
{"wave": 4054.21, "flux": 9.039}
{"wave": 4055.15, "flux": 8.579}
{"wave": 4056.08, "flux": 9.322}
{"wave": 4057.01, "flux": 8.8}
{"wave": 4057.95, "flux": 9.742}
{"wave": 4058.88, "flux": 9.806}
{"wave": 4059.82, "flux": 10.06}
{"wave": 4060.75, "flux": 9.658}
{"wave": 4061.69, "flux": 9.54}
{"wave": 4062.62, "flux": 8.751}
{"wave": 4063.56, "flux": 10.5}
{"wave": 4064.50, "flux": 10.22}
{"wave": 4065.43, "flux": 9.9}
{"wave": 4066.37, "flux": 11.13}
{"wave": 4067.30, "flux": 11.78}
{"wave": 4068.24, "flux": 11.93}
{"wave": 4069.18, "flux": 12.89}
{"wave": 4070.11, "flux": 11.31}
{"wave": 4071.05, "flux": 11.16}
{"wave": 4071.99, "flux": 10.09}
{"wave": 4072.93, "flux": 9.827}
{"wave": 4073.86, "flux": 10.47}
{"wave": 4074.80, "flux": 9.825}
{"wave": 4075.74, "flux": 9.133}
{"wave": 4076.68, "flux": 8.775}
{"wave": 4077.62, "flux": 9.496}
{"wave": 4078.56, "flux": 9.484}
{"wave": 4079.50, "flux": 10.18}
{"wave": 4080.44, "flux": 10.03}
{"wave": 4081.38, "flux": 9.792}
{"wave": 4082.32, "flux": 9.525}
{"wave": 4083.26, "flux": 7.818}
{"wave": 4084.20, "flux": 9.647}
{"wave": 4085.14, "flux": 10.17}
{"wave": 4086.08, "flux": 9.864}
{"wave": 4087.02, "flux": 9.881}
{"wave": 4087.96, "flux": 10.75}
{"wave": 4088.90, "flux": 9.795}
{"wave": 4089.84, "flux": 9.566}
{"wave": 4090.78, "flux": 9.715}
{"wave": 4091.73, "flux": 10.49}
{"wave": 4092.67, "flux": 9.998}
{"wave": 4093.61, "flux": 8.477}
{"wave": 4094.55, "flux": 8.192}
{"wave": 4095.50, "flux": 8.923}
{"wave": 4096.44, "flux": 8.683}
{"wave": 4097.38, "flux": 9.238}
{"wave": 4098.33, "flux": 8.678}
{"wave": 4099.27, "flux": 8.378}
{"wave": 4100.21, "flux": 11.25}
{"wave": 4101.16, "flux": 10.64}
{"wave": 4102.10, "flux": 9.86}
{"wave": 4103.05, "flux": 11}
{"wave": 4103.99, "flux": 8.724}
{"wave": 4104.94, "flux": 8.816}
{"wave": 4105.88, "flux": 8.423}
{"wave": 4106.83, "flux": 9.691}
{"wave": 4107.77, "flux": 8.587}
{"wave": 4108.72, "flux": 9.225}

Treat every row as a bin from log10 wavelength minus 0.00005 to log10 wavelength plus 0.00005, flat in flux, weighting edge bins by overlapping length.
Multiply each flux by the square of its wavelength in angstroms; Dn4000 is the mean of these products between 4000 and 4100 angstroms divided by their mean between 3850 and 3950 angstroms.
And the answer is 1.30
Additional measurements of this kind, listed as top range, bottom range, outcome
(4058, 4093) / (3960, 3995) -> 1.29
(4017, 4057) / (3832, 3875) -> 1.25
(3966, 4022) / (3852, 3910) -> 1.11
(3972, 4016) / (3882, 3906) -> 1.31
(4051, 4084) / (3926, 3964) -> 1.49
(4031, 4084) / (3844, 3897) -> 1.23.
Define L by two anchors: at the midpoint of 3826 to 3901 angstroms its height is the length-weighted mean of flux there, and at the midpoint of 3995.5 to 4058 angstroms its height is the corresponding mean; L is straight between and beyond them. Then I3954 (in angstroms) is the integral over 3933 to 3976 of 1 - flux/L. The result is 7.97 angstroms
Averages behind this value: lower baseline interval 7.89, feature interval 7.35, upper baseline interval 9.93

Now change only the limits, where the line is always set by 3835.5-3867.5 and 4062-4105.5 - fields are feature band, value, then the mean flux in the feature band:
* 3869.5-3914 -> 0.7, 8.16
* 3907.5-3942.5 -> 5.0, 7.34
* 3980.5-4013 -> -2.1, 9.76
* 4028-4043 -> -0.5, 9.79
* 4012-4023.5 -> -1.5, 10.6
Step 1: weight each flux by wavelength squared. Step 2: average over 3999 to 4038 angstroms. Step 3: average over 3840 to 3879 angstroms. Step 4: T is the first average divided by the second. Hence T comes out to 1.16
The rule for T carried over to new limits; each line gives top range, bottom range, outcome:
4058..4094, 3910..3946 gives 1.48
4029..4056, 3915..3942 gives 1.47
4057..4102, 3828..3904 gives 1.39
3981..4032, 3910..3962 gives 1.36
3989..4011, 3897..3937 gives 1.38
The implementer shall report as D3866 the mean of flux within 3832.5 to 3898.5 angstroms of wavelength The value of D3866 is 8.15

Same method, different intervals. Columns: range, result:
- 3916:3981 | 7.37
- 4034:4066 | 9.81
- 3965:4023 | 9.29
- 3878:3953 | 7.46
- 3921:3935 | 6.34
